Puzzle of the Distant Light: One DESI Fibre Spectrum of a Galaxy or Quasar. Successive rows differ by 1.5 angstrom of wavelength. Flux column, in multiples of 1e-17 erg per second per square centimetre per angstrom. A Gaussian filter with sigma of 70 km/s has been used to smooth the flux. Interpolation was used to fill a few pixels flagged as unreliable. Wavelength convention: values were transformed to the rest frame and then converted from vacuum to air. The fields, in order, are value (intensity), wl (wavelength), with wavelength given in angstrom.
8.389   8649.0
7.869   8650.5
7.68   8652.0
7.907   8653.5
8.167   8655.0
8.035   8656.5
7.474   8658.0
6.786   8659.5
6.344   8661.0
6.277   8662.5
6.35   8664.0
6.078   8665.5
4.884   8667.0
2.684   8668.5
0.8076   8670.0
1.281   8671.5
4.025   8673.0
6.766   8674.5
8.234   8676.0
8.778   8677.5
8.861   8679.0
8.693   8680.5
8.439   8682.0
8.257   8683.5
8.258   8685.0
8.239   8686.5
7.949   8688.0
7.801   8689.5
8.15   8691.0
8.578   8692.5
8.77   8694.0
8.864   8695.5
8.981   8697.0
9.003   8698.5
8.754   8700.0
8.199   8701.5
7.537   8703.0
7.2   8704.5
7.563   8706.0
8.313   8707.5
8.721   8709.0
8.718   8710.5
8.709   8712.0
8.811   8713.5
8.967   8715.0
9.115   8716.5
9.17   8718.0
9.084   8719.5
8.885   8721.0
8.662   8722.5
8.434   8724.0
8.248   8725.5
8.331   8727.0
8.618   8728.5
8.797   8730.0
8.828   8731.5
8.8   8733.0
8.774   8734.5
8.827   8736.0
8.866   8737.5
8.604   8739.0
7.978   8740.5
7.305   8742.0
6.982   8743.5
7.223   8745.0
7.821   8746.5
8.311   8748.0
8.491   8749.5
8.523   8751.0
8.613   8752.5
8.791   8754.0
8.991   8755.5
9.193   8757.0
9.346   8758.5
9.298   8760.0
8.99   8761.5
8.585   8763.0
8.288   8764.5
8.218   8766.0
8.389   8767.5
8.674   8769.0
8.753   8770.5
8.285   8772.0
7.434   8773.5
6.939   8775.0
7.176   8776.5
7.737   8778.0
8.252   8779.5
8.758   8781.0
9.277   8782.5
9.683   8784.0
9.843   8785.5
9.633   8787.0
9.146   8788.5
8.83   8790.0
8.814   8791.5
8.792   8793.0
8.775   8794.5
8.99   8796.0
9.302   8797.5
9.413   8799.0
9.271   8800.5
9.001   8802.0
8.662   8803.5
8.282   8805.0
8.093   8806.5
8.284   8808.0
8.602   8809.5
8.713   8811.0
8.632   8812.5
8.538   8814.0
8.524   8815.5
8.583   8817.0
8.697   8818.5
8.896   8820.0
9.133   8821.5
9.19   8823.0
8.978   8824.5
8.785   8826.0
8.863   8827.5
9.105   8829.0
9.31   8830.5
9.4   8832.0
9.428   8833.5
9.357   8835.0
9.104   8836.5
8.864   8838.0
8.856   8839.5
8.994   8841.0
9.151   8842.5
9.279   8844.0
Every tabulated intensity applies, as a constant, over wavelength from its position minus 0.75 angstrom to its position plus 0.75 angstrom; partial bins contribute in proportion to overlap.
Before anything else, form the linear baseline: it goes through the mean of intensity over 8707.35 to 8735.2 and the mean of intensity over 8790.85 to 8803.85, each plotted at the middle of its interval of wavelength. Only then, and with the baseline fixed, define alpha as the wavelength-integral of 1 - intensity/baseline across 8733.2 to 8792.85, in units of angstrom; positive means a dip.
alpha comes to 2.6 angstrom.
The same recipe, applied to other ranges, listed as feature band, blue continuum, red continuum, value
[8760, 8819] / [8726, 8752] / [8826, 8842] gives 0.6 angstrom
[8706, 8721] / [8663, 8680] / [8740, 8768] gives -4.0 angstrom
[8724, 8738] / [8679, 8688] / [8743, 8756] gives -0.7 angstrom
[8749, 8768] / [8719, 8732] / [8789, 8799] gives 0.1 angstrom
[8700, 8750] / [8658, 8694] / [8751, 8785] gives -4.8 angstrom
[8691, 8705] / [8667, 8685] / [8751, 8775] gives -3.5 angstrom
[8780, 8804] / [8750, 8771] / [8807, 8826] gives -1.1 angstrom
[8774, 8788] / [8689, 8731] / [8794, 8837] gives 0.3 angstrom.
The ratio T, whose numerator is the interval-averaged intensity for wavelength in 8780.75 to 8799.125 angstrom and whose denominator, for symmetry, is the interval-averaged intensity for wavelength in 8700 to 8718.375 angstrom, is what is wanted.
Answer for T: 1.09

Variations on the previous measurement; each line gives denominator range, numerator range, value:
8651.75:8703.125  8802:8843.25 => 1.23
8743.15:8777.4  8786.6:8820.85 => 1.06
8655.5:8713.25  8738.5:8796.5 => 1.16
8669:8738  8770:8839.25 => 1.09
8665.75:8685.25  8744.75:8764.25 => 1.42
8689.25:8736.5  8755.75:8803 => 1.02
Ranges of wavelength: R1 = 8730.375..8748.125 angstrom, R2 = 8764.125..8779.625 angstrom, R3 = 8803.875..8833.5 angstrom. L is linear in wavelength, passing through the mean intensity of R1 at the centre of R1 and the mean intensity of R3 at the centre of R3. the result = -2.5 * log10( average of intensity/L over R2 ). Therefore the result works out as 0.06 mag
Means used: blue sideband 8.2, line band 8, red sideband 8.78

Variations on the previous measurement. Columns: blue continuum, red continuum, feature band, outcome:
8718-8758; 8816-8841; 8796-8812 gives 0.013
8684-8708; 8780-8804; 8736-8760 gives 0.045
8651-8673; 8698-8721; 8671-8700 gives -0.103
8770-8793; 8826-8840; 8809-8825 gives 0.023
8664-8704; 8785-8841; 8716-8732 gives -0.135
